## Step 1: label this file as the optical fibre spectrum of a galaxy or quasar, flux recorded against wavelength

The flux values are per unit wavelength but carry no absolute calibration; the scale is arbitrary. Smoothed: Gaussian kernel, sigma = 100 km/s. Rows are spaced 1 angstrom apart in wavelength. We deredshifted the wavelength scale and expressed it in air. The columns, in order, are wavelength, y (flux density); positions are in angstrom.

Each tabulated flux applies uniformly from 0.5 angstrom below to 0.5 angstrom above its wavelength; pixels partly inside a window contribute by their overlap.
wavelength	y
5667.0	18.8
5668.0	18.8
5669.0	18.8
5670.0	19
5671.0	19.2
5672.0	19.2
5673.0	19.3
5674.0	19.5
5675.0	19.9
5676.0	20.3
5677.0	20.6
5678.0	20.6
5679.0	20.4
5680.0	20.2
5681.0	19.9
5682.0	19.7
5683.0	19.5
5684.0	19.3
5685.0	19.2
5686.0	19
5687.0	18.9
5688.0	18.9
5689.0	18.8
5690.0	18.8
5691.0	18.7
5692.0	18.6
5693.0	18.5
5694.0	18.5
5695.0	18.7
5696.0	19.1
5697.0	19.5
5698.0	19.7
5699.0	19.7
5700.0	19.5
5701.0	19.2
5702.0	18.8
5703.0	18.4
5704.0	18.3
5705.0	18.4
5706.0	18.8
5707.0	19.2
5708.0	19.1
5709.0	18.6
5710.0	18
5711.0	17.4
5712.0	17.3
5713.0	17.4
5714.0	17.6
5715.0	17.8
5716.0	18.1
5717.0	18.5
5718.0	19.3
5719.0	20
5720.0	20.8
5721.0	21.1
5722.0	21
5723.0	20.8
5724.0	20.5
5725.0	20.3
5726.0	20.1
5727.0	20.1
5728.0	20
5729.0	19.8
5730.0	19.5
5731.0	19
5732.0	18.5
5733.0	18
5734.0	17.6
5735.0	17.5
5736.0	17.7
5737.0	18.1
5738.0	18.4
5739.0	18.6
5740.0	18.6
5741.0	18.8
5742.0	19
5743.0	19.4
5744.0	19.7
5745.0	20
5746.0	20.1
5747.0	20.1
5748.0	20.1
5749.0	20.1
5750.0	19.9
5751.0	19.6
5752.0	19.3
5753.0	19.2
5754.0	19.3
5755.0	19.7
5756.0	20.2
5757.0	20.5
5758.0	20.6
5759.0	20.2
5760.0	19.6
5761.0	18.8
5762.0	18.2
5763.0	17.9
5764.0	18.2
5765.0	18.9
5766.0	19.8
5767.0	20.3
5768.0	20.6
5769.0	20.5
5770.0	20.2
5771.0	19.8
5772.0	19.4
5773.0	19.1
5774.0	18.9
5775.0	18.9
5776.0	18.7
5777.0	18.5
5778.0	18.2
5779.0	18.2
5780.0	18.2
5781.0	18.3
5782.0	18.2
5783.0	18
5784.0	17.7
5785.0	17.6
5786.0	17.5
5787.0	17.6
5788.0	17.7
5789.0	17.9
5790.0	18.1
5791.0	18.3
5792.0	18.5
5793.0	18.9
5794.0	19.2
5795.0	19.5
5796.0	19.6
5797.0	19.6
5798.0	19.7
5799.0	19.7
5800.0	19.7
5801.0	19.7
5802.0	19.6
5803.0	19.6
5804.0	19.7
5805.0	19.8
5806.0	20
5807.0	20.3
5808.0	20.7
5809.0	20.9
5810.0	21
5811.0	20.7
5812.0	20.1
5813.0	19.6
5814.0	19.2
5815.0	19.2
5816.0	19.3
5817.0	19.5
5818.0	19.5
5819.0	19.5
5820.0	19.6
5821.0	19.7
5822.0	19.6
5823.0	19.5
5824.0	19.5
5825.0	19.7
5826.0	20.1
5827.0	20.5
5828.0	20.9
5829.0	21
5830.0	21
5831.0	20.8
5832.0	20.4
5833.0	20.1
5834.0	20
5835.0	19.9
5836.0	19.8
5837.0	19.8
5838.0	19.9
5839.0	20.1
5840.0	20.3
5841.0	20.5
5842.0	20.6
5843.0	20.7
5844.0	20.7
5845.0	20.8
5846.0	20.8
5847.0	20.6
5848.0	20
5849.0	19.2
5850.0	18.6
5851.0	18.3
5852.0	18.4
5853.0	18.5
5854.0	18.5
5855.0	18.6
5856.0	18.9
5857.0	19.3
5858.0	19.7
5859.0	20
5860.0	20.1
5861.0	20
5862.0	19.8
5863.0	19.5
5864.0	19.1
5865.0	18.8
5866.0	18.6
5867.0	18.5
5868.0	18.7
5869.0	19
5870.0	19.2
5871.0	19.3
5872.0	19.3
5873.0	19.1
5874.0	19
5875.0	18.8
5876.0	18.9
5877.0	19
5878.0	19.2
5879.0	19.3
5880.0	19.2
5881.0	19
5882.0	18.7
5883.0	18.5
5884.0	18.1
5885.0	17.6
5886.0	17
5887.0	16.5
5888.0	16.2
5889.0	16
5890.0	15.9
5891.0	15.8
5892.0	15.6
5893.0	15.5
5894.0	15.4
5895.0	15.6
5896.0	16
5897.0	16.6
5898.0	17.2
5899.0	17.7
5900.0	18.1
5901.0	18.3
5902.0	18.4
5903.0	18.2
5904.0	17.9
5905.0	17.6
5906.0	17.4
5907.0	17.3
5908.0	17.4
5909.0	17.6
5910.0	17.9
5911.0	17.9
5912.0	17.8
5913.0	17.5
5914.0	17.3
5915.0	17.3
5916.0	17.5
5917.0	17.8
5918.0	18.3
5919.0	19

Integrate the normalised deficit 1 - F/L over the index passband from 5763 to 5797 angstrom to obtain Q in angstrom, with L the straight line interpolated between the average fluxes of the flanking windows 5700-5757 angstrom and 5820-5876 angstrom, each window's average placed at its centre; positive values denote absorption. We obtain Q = 1.1 angstrom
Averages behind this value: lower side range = 19.1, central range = 18.8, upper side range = 19.7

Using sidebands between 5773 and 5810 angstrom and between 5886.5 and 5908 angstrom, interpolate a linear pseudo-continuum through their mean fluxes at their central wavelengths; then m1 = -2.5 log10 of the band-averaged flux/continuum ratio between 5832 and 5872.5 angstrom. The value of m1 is -0.11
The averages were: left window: 19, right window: 16.8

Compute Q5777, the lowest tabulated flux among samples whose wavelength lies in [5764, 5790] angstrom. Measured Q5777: 17.5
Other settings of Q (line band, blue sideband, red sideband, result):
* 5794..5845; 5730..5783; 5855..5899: -3.8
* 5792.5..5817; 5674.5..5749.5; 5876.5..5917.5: -2.0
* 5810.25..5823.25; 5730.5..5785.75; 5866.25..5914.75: -0.8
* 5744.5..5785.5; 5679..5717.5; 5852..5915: -1.6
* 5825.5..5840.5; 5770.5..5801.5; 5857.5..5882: -1.1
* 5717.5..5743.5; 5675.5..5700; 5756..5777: 0.1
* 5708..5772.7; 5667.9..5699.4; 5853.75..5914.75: -1.0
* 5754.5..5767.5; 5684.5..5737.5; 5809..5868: -0.1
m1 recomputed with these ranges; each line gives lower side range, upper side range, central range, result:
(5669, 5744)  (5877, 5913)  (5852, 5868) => -0.084 mag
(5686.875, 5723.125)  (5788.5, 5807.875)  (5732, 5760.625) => -0.009 mag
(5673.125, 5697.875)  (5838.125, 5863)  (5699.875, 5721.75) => 0.040 mag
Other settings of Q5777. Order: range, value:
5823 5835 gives 19.5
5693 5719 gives 17.3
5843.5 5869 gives 18.3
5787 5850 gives 17.6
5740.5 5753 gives 18.8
